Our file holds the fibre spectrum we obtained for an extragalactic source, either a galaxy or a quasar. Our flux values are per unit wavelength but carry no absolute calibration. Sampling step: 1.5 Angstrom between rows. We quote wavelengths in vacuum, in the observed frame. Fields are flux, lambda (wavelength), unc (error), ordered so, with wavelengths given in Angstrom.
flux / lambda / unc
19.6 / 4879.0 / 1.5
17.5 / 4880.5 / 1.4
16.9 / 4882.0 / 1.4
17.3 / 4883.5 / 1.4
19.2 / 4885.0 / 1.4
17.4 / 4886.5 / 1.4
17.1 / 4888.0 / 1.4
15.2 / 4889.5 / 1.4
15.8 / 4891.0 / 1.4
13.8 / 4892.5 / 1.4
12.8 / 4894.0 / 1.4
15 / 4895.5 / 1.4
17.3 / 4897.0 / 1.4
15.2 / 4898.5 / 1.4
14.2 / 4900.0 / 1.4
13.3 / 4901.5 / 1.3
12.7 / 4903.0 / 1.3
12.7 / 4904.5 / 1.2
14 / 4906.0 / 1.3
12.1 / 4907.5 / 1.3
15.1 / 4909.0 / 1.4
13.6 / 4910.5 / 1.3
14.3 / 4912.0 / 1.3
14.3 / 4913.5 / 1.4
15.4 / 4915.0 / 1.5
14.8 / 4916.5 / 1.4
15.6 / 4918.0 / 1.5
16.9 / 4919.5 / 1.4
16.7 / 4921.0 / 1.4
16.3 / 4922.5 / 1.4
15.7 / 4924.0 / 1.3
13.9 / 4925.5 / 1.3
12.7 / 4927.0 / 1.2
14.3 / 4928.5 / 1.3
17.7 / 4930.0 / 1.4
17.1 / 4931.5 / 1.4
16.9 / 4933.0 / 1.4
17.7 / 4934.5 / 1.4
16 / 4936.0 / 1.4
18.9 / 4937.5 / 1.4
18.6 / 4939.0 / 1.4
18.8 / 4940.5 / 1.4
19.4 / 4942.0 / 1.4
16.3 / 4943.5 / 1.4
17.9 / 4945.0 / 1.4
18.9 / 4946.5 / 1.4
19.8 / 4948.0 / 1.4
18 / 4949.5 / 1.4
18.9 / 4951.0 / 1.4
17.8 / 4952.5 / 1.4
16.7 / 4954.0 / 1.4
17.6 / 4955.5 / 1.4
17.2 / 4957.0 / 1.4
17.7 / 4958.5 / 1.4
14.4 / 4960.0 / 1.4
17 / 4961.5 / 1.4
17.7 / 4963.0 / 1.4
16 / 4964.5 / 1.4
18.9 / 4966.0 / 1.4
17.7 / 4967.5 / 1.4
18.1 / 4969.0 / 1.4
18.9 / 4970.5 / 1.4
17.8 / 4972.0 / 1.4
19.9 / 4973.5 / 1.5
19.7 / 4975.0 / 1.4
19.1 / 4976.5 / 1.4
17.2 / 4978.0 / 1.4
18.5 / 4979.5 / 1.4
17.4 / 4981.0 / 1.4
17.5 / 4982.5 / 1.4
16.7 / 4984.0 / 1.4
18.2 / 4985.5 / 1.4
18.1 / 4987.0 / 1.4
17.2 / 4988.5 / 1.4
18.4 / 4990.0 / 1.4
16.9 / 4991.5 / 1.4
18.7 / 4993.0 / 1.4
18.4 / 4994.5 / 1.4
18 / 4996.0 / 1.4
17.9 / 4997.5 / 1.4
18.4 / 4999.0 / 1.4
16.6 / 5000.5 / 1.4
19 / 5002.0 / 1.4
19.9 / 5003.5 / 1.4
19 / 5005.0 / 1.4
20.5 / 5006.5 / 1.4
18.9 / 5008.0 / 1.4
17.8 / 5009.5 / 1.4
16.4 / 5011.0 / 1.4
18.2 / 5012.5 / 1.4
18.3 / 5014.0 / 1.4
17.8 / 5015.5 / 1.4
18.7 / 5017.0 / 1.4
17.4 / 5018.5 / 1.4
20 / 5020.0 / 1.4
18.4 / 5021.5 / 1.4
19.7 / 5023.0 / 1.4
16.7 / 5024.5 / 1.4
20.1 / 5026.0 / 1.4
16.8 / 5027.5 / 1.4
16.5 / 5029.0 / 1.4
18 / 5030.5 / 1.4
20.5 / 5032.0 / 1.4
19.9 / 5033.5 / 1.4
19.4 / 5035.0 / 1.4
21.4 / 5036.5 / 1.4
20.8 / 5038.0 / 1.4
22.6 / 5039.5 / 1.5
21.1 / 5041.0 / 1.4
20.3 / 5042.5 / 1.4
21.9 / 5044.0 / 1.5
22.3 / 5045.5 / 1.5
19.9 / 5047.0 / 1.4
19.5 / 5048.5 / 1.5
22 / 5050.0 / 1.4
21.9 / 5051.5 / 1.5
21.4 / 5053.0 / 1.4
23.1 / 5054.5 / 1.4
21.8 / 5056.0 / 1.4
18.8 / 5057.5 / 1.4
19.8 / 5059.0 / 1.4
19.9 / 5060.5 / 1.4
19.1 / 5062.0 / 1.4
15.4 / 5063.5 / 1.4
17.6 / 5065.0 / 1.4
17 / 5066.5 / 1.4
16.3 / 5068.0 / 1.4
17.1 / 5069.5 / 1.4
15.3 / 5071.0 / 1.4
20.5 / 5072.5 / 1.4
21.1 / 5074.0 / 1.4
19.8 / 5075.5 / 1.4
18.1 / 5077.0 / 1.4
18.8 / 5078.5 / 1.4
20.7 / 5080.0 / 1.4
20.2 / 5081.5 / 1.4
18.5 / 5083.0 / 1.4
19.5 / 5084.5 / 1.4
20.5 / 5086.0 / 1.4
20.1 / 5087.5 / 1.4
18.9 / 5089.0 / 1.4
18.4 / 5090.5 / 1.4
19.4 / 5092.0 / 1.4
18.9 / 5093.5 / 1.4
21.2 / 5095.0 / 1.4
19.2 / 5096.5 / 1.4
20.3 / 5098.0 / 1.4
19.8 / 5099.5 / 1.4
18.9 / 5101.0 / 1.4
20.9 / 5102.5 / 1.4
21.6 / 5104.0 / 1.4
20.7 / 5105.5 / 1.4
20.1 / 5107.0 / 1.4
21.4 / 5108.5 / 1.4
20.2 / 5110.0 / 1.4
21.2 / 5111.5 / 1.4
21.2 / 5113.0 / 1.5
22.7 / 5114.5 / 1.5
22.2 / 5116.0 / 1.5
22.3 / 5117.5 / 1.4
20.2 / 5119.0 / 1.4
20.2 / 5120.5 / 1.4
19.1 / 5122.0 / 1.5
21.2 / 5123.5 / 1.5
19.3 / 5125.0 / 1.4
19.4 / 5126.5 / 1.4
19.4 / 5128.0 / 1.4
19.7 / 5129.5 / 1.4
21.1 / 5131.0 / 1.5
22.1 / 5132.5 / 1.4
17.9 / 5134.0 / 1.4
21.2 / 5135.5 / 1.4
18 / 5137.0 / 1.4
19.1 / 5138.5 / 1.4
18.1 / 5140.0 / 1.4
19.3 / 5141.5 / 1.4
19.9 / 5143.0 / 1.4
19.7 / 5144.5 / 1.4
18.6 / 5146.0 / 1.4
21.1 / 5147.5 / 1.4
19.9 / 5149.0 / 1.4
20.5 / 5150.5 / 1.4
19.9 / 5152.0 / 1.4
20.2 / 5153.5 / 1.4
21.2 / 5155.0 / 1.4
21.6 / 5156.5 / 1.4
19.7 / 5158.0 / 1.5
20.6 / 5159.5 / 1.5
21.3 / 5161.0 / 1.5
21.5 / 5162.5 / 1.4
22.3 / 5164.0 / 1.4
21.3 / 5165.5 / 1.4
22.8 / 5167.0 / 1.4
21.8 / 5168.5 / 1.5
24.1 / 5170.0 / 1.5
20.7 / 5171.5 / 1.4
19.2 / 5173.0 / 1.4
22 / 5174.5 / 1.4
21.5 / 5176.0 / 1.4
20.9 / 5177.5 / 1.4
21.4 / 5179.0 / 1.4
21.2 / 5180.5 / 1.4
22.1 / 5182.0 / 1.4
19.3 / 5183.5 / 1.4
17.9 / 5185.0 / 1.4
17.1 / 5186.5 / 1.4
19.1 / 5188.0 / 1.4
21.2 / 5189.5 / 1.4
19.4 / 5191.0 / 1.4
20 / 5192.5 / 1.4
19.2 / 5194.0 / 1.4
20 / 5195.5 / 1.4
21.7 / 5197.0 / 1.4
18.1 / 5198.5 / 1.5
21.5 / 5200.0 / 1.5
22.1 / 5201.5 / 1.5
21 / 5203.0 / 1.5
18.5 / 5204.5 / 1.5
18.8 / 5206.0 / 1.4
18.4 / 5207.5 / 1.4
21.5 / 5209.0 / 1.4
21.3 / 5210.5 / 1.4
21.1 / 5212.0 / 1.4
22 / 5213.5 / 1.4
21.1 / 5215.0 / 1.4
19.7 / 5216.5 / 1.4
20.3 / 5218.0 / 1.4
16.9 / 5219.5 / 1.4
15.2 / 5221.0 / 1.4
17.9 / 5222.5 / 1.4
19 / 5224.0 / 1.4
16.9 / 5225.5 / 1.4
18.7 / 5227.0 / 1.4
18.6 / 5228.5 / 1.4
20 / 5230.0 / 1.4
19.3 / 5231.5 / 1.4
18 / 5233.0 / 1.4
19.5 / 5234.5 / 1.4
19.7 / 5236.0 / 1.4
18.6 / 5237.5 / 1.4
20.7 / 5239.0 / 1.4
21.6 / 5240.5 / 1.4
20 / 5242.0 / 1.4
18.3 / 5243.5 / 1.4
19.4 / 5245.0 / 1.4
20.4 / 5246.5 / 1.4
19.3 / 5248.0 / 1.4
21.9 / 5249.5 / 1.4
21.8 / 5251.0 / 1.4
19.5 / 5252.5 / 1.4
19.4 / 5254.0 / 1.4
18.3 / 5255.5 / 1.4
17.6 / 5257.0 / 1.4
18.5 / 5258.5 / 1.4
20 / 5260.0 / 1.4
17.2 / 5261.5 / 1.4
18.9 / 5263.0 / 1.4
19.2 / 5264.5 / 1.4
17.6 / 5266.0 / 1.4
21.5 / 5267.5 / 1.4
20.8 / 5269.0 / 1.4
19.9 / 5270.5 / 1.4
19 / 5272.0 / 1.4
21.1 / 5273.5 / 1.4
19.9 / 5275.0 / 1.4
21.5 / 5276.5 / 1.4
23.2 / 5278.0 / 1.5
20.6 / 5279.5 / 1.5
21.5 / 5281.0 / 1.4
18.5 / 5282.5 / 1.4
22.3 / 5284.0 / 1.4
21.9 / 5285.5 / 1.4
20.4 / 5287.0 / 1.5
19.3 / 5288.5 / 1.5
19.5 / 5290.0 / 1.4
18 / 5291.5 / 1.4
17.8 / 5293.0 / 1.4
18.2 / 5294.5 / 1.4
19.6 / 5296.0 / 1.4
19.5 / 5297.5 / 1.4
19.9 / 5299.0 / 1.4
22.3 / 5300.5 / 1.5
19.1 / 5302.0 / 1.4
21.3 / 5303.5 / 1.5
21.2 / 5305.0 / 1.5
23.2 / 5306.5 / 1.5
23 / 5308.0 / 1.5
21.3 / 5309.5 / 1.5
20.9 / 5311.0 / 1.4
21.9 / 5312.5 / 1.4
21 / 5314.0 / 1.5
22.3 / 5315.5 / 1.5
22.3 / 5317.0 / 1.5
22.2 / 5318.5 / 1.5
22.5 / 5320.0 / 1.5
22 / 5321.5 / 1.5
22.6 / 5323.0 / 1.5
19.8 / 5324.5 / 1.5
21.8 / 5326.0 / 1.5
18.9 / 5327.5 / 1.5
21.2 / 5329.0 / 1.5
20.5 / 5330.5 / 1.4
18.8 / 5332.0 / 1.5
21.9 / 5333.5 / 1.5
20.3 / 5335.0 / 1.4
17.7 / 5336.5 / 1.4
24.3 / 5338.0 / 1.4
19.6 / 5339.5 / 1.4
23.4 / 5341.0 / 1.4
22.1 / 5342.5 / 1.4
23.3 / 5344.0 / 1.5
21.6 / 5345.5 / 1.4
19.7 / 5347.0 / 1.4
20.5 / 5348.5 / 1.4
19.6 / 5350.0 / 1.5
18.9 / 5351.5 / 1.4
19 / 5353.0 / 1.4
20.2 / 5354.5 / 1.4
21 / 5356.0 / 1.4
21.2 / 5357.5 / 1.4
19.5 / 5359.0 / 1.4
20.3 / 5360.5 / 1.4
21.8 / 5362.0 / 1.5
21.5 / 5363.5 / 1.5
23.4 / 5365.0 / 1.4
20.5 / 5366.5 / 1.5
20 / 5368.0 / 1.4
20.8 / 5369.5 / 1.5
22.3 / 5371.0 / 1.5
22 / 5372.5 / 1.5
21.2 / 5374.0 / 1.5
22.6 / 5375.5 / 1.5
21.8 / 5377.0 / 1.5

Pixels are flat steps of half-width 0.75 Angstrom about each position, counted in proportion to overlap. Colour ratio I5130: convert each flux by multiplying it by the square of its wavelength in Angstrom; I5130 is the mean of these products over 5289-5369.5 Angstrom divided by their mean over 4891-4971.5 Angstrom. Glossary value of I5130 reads 1.5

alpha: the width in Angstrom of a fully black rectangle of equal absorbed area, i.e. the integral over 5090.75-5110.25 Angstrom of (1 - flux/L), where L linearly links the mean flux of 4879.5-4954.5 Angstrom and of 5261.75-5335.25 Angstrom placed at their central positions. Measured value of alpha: -2.0 Angstrom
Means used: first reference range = 16.1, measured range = 20.2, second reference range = 20.6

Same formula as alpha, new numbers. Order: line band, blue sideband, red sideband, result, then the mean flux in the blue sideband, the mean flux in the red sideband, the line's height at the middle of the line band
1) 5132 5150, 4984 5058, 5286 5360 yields 0.25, 19.2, 20.7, 19.8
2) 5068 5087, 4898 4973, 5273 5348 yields -1.02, 16.4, 20.9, 18.1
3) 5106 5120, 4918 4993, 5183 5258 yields -1.92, 17.5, 19.5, 18.7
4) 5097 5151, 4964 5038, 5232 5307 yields -3.24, 18.4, 19.9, 19.1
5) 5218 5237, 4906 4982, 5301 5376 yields 1.50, 16.9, 21.2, 20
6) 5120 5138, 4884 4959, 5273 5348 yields -1.15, 16.1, 20.9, 18.7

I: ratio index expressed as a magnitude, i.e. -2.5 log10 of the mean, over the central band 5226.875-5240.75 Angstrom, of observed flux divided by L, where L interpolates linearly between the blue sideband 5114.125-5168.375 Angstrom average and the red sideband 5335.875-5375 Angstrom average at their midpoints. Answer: 0.067 mag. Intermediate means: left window 20.4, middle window 19.4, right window 21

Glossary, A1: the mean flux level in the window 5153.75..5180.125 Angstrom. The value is 21.4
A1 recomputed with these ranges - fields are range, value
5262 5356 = 20.7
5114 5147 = 20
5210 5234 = 19.1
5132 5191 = 20.4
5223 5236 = 18.8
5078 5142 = 20.1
